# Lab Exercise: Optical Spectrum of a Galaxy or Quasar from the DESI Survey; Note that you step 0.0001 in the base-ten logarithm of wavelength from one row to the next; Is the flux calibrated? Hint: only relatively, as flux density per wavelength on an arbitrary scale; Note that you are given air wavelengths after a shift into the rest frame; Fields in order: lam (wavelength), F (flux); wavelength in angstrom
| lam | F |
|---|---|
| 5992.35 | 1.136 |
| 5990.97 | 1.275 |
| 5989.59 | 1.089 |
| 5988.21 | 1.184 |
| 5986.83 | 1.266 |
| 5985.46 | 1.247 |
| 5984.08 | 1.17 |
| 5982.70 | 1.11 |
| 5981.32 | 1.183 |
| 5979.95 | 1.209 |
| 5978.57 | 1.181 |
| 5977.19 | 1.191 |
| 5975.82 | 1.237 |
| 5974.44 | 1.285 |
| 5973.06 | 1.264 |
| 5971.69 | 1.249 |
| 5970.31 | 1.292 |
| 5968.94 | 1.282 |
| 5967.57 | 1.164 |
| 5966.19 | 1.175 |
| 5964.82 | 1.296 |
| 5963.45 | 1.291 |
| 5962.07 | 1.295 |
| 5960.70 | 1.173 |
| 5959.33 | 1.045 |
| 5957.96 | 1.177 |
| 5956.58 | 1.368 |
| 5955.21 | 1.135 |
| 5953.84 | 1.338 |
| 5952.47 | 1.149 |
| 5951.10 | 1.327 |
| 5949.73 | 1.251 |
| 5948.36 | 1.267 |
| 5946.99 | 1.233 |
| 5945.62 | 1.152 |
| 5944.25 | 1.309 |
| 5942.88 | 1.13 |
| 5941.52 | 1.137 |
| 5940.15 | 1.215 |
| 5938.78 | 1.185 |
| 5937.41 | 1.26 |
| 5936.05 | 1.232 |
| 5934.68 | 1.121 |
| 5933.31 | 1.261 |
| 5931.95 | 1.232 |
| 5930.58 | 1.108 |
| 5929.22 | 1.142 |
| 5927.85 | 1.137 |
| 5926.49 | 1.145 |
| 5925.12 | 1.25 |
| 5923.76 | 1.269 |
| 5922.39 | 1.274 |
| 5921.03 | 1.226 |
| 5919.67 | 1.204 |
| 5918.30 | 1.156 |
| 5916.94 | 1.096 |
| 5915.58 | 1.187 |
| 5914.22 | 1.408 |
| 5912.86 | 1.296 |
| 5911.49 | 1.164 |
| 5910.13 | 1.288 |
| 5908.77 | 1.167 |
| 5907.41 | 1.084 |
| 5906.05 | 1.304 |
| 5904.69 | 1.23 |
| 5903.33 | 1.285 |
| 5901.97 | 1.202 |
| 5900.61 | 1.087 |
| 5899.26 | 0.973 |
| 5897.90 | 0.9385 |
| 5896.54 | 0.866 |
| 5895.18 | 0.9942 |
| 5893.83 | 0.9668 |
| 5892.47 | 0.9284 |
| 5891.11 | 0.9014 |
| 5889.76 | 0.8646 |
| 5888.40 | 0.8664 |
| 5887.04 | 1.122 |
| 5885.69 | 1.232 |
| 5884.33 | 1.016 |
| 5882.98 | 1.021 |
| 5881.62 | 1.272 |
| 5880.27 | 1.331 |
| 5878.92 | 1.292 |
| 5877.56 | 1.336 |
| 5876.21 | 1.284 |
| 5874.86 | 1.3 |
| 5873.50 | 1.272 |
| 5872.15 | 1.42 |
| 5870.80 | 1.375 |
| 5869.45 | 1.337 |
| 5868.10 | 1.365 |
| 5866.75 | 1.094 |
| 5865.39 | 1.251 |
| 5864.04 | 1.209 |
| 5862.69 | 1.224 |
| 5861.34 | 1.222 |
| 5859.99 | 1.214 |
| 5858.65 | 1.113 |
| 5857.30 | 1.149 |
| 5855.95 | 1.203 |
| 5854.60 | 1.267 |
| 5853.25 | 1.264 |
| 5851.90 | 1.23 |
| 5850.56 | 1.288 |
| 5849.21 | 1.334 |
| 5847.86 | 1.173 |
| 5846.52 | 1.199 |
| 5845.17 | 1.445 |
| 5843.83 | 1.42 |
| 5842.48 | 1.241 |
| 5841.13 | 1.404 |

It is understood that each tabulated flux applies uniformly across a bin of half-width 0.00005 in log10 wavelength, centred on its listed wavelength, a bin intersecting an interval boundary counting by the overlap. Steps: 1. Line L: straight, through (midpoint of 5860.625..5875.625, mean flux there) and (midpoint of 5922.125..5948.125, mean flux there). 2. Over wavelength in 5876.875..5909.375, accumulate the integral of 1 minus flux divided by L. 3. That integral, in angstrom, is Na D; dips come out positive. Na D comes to 4.01 angstrom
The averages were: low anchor 1.28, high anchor 1.2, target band 1.09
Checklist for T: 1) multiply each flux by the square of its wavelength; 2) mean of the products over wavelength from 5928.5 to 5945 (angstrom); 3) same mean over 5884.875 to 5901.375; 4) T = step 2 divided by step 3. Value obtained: 1.24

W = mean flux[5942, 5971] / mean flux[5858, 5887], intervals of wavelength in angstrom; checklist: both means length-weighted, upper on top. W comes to 1.0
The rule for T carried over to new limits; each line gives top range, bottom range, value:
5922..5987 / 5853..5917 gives 1.06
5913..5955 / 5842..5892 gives 1.02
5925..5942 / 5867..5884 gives 0.94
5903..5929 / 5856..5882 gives 0.98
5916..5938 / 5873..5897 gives 1.10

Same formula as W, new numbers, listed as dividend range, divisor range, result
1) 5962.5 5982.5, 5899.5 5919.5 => 1.02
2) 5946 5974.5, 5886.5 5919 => 1.13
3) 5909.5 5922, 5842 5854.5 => 0.95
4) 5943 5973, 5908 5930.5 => 1.02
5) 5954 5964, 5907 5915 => 0.98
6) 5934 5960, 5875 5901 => 1.13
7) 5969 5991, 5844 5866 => 0.98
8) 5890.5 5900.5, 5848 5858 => 0.76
